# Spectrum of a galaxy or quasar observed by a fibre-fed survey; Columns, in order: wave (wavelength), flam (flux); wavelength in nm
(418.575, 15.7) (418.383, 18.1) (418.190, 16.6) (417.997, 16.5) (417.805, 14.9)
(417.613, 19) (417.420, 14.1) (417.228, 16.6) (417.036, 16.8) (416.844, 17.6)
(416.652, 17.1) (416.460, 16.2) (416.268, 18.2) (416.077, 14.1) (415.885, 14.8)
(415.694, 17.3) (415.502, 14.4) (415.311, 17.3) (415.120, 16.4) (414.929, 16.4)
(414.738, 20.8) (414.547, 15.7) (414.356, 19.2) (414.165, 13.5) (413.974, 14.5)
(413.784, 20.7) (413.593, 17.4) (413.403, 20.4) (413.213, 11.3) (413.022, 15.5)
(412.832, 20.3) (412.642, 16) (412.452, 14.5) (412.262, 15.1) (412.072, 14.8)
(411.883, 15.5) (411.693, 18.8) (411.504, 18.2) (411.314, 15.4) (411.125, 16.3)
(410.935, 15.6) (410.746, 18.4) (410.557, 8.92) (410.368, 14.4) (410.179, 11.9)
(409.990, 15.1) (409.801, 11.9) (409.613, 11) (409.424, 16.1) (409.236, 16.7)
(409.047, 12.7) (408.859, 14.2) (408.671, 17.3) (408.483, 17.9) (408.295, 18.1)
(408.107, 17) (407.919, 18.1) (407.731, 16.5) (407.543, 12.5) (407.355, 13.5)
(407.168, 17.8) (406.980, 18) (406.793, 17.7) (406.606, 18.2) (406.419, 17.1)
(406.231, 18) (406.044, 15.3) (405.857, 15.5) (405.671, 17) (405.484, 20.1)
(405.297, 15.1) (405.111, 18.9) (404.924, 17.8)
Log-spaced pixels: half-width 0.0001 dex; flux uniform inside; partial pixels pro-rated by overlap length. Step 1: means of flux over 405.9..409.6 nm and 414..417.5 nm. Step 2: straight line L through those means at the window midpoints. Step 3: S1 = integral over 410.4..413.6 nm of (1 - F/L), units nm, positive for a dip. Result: 0.08 nm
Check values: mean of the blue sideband 16.3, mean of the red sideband 16.4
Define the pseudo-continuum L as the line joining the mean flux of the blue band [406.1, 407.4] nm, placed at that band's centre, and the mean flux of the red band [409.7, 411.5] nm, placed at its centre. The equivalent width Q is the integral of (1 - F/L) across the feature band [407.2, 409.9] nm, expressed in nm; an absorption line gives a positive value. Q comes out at 0.11 nm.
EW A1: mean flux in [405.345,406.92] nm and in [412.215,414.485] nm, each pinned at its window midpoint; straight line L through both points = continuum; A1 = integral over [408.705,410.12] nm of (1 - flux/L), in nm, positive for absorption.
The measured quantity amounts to 0.24 nm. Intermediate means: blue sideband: 17.3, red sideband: 16.5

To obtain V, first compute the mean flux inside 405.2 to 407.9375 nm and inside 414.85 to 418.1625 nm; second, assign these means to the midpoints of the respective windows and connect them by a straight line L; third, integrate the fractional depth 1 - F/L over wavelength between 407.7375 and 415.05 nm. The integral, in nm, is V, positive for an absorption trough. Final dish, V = 0.245 nm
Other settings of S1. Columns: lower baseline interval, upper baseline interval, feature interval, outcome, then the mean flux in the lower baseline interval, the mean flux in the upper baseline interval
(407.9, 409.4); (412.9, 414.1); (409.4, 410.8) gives 0.28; 16.4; 16.6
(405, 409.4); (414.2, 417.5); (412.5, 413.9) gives -0.05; 16.7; 16.6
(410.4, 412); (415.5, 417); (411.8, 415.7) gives -0.10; 15.8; 16.3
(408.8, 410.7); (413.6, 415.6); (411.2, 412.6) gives -0.10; 13.4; 16.9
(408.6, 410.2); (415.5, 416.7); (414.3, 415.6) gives -0.11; 14.2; 16.1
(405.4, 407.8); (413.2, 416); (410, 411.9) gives 0.16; 16.7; 16.8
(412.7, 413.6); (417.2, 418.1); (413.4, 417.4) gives -0.06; 16.9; 16.2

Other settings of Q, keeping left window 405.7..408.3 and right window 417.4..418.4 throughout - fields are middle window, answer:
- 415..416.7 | 0.042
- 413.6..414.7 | -0.026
